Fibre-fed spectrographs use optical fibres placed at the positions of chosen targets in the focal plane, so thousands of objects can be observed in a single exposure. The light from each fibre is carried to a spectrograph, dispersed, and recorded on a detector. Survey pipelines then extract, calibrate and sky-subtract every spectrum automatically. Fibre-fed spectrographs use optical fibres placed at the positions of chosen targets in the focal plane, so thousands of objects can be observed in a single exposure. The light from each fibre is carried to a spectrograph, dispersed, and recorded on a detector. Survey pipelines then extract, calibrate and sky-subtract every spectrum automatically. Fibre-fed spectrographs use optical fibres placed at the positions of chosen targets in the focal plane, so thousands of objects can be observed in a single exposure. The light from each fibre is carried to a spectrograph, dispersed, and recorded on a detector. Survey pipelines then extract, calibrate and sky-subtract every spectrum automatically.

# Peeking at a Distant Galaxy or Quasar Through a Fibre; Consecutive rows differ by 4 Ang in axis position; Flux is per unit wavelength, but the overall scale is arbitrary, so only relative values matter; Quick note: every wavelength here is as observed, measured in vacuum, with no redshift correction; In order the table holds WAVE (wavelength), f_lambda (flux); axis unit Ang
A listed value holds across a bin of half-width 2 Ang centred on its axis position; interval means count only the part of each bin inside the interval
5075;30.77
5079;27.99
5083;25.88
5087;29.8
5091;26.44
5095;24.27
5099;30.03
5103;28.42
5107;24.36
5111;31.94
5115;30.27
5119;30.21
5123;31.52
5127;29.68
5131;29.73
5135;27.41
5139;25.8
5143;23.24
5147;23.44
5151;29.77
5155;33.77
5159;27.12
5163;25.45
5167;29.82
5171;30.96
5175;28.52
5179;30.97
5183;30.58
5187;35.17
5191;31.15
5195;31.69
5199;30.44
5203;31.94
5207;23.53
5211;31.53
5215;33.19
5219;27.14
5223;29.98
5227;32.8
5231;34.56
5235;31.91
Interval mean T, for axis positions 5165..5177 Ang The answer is 29.8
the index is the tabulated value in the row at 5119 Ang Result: 30.21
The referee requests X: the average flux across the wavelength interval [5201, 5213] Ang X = 29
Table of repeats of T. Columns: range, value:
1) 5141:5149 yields 23.3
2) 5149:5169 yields 29.2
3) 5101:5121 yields 29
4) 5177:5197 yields 31.9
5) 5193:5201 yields 31.1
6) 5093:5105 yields 27.6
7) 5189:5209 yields 29.8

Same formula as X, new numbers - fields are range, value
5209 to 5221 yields 30.6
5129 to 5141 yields 27.6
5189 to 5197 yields 31.4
